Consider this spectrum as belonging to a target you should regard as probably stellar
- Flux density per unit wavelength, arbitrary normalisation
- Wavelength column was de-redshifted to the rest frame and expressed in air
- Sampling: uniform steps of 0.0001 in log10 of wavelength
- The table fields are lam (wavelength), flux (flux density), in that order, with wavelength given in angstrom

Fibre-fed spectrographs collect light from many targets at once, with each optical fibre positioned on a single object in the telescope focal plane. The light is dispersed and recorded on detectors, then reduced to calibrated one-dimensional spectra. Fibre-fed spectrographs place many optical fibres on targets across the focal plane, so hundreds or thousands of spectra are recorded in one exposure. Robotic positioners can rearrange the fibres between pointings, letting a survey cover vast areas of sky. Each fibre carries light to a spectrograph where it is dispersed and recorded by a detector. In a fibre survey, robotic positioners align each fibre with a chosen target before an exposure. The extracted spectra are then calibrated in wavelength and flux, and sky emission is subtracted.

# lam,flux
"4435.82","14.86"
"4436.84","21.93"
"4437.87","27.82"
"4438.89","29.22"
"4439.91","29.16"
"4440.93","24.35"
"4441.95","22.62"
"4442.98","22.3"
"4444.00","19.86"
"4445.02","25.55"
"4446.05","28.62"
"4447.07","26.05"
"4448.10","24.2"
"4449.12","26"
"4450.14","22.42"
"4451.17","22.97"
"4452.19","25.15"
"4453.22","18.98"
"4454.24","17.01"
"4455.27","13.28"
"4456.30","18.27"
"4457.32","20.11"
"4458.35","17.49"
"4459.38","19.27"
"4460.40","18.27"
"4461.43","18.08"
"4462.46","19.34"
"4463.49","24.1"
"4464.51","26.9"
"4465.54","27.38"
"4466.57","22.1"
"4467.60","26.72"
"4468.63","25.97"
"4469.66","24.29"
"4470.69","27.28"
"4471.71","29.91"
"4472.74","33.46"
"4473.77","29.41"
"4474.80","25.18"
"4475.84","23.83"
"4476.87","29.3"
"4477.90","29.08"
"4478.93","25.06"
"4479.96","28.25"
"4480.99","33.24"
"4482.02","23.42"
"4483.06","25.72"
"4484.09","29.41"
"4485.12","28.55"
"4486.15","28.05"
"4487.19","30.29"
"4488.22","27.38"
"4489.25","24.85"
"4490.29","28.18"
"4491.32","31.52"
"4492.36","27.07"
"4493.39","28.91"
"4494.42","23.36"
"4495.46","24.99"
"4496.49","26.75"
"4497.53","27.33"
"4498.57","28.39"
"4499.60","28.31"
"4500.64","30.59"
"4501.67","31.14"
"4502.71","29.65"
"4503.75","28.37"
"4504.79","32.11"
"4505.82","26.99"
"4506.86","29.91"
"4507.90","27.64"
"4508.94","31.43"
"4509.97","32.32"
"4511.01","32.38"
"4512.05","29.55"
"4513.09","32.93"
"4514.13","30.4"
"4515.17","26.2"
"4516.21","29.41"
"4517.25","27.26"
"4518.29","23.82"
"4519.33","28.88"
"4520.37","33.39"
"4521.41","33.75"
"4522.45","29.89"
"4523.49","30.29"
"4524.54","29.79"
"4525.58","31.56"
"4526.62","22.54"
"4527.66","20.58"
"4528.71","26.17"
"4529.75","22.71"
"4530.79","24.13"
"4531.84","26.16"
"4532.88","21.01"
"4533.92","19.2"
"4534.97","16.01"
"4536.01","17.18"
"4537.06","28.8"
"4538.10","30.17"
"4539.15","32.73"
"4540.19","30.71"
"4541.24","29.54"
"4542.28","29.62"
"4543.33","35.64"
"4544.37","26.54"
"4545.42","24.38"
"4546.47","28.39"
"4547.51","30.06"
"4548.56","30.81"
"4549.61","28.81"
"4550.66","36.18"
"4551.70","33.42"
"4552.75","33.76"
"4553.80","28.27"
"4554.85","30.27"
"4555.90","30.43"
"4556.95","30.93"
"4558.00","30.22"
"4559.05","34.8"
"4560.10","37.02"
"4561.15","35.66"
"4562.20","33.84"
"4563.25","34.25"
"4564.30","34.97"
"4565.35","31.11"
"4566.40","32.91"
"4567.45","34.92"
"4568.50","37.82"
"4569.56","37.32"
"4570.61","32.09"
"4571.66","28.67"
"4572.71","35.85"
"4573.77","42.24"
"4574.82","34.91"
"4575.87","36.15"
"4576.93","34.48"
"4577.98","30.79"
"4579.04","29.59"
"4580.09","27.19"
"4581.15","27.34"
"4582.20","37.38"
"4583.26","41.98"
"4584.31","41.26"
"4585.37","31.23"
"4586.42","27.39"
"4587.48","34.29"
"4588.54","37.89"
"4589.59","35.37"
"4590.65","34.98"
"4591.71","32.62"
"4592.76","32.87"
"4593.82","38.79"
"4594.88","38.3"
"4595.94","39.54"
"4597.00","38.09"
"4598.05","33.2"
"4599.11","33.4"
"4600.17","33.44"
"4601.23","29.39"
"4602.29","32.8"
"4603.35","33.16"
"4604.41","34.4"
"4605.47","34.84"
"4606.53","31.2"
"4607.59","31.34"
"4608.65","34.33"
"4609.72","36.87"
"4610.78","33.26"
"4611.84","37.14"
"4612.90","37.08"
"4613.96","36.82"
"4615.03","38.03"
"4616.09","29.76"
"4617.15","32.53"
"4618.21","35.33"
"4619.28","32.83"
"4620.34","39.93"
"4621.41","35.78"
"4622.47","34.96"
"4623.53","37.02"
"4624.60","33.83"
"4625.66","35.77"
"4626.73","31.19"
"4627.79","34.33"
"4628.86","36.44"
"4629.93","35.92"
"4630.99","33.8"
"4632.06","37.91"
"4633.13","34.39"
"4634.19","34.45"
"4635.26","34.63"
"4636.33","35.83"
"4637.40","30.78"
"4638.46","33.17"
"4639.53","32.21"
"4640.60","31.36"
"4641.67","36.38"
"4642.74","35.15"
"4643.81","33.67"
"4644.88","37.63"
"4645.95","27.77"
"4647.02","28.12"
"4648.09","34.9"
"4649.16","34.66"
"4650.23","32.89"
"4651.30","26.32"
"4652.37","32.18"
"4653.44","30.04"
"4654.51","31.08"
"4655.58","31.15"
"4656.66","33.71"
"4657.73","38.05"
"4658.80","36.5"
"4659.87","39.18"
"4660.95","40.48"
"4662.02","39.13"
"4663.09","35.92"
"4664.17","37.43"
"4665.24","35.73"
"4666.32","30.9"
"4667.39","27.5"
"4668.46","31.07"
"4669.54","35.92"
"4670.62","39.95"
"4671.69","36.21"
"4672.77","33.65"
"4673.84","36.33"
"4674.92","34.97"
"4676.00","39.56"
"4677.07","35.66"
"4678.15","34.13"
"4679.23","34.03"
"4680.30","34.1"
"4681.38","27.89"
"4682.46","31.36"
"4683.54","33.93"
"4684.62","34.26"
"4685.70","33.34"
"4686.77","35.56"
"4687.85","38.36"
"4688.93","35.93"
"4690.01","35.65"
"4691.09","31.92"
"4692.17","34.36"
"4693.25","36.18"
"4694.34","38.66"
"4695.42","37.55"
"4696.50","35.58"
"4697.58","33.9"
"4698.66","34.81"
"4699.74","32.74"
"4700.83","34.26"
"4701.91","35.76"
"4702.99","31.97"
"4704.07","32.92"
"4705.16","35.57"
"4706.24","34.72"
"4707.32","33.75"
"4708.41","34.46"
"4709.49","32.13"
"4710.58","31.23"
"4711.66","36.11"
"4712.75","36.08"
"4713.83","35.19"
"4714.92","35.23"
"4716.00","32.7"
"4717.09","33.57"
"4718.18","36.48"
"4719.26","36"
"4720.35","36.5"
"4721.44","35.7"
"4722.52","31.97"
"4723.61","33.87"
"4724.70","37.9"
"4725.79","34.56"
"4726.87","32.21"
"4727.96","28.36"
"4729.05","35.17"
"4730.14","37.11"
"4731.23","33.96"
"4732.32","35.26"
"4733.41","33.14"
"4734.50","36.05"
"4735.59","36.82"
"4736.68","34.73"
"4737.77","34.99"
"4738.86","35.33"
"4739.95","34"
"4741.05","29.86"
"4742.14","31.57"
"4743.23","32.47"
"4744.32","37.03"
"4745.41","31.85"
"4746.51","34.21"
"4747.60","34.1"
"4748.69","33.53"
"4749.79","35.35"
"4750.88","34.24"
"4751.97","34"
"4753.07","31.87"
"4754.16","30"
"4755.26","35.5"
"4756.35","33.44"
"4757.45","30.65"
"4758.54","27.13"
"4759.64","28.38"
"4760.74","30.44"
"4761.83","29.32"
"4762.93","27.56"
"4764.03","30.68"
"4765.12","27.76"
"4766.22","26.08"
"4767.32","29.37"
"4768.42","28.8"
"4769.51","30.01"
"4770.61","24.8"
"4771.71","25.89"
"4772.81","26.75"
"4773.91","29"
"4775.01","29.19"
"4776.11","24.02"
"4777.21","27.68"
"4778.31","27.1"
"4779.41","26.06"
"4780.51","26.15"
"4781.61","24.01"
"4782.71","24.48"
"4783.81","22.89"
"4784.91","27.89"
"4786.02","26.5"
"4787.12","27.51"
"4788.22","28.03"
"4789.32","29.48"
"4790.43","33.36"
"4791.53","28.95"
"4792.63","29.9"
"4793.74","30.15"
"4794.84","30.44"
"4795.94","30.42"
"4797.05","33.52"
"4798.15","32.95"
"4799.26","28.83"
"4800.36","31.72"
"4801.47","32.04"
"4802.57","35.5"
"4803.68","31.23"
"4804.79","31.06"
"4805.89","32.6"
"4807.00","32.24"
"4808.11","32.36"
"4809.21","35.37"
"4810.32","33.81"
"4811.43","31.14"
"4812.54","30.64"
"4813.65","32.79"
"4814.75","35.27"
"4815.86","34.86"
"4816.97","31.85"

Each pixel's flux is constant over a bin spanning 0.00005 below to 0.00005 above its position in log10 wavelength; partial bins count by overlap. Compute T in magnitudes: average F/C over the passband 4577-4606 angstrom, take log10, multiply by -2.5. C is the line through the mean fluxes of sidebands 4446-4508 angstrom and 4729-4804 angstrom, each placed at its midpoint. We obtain -0.23 mag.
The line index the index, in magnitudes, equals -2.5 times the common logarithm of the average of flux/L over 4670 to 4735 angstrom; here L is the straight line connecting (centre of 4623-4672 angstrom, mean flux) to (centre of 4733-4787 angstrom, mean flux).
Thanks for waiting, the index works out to -0.08 mag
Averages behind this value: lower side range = 34.2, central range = 34.7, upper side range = 30.2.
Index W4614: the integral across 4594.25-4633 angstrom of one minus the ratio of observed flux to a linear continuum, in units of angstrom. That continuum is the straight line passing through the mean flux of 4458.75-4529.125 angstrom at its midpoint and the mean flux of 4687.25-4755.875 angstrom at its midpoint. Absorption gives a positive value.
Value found -4.6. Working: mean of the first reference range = 27.6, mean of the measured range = 34.8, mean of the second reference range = 34.4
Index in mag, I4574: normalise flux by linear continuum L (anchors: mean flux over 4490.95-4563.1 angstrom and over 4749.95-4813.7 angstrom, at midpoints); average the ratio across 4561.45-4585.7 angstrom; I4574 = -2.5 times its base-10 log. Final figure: -0.18 mag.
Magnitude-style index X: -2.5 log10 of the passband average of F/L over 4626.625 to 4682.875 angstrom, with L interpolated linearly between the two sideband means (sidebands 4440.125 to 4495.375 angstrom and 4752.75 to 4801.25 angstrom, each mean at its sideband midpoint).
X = -0.25 mag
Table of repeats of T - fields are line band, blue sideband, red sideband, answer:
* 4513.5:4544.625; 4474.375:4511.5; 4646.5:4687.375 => 0.090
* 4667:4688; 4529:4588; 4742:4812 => -0.126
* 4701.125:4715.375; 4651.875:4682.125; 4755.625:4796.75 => -0.065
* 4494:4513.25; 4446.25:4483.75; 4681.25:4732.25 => -0.130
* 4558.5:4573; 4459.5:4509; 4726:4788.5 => -0.216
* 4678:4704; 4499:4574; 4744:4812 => -0.148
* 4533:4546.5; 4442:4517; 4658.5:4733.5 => 0.079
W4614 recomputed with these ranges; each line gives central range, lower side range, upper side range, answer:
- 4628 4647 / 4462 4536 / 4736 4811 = -3.4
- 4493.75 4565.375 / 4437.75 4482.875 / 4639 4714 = -4.0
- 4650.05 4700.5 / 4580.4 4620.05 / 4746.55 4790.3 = -4.0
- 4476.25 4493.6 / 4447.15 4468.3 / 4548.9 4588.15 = -2.6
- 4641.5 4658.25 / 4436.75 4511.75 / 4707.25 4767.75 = -1.0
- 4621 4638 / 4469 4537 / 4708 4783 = -2.8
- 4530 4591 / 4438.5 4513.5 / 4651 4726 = -4.0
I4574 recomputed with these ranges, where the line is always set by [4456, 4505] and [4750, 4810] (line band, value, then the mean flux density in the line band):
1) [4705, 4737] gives -0.19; 34.5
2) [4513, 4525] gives -0.11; 29.5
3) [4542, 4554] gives -0.13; 30.6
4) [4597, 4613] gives -0.21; 33.8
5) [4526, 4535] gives 0.20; 22.5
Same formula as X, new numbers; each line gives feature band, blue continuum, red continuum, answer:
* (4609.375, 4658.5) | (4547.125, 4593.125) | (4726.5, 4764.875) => -0.03 mag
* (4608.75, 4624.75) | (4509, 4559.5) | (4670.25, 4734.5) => -0.12 mag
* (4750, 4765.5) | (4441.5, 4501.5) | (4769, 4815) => -0.07 mag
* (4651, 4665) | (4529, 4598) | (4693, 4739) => -0.04 mag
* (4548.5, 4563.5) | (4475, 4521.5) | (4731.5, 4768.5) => -0.11 mag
